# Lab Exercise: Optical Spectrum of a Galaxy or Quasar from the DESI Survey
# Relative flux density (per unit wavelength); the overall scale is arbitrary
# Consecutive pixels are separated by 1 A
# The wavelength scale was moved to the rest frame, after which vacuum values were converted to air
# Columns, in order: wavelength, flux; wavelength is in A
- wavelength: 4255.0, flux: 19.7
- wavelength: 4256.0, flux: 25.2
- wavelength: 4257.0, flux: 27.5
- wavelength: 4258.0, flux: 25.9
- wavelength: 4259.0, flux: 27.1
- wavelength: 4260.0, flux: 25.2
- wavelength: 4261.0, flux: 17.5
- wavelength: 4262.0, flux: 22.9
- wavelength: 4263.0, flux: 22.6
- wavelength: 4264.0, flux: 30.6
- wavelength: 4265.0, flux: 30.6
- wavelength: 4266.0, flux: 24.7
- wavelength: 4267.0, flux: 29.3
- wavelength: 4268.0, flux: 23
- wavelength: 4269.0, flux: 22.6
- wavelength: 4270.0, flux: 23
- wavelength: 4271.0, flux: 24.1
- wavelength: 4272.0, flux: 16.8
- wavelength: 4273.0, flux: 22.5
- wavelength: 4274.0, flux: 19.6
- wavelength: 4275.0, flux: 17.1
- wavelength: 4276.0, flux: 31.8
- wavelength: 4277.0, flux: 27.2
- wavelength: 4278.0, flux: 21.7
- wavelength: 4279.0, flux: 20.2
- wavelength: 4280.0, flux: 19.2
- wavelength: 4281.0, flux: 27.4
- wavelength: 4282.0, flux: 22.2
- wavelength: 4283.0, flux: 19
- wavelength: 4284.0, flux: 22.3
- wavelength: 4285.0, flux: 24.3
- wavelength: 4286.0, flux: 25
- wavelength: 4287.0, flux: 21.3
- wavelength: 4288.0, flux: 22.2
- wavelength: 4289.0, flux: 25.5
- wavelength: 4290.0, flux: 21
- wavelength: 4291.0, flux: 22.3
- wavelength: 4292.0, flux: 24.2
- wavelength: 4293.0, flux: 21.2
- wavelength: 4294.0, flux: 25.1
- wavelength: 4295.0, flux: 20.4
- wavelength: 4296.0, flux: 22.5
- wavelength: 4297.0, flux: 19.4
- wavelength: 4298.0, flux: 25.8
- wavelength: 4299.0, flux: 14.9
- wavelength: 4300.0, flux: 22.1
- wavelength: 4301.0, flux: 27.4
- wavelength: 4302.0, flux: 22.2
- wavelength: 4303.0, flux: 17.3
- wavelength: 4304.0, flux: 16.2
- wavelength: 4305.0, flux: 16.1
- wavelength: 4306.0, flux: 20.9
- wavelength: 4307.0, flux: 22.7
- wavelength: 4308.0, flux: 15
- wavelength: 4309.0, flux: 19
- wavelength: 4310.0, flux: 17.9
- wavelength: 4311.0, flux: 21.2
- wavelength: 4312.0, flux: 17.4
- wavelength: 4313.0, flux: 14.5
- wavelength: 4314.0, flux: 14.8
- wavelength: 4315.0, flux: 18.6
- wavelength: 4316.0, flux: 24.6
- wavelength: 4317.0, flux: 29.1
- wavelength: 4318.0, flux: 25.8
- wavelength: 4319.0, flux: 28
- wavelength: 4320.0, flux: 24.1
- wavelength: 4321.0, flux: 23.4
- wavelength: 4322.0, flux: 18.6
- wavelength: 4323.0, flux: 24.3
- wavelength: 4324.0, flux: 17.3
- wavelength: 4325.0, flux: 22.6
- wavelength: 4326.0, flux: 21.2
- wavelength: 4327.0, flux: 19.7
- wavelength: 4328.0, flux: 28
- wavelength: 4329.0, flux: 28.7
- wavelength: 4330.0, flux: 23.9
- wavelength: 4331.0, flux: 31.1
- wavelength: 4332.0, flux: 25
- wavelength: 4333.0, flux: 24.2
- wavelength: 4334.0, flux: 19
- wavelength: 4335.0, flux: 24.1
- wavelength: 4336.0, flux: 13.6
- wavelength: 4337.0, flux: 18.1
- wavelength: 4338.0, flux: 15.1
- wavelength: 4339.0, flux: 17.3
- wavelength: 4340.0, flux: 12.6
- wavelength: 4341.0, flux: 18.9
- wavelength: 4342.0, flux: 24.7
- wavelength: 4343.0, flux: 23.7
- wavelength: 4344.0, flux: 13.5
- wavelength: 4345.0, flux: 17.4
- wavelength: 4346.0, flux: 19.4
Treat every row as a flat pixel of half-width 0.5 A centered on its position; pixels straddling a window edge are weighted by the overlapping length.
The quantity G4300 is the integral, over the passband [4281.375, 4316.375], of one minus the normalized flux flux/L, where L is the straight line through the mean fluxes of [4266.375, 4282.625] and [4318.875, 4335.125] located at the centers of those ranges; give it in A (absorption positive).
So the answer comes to 3.7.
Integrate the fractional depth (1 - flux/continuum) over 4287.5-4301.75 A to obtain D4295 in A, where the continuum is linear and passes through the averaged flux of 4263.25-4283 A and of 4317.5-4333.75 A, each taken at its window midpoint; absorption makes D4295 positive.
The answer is 0.9 A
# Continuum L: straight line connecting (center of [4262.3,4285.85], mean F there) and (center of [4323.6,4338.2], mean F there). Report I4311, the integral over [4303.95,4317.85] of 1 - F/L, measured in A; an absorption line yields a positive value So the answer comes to 2.03 A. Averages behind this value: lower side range 23.6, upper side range 22.3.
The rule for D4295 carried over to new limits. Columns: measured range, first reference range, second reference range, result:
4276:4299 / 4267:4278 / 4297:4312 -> -1.30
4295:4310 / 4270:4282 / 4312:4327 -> 1.35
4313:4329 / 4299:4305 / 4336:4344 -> -3.00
